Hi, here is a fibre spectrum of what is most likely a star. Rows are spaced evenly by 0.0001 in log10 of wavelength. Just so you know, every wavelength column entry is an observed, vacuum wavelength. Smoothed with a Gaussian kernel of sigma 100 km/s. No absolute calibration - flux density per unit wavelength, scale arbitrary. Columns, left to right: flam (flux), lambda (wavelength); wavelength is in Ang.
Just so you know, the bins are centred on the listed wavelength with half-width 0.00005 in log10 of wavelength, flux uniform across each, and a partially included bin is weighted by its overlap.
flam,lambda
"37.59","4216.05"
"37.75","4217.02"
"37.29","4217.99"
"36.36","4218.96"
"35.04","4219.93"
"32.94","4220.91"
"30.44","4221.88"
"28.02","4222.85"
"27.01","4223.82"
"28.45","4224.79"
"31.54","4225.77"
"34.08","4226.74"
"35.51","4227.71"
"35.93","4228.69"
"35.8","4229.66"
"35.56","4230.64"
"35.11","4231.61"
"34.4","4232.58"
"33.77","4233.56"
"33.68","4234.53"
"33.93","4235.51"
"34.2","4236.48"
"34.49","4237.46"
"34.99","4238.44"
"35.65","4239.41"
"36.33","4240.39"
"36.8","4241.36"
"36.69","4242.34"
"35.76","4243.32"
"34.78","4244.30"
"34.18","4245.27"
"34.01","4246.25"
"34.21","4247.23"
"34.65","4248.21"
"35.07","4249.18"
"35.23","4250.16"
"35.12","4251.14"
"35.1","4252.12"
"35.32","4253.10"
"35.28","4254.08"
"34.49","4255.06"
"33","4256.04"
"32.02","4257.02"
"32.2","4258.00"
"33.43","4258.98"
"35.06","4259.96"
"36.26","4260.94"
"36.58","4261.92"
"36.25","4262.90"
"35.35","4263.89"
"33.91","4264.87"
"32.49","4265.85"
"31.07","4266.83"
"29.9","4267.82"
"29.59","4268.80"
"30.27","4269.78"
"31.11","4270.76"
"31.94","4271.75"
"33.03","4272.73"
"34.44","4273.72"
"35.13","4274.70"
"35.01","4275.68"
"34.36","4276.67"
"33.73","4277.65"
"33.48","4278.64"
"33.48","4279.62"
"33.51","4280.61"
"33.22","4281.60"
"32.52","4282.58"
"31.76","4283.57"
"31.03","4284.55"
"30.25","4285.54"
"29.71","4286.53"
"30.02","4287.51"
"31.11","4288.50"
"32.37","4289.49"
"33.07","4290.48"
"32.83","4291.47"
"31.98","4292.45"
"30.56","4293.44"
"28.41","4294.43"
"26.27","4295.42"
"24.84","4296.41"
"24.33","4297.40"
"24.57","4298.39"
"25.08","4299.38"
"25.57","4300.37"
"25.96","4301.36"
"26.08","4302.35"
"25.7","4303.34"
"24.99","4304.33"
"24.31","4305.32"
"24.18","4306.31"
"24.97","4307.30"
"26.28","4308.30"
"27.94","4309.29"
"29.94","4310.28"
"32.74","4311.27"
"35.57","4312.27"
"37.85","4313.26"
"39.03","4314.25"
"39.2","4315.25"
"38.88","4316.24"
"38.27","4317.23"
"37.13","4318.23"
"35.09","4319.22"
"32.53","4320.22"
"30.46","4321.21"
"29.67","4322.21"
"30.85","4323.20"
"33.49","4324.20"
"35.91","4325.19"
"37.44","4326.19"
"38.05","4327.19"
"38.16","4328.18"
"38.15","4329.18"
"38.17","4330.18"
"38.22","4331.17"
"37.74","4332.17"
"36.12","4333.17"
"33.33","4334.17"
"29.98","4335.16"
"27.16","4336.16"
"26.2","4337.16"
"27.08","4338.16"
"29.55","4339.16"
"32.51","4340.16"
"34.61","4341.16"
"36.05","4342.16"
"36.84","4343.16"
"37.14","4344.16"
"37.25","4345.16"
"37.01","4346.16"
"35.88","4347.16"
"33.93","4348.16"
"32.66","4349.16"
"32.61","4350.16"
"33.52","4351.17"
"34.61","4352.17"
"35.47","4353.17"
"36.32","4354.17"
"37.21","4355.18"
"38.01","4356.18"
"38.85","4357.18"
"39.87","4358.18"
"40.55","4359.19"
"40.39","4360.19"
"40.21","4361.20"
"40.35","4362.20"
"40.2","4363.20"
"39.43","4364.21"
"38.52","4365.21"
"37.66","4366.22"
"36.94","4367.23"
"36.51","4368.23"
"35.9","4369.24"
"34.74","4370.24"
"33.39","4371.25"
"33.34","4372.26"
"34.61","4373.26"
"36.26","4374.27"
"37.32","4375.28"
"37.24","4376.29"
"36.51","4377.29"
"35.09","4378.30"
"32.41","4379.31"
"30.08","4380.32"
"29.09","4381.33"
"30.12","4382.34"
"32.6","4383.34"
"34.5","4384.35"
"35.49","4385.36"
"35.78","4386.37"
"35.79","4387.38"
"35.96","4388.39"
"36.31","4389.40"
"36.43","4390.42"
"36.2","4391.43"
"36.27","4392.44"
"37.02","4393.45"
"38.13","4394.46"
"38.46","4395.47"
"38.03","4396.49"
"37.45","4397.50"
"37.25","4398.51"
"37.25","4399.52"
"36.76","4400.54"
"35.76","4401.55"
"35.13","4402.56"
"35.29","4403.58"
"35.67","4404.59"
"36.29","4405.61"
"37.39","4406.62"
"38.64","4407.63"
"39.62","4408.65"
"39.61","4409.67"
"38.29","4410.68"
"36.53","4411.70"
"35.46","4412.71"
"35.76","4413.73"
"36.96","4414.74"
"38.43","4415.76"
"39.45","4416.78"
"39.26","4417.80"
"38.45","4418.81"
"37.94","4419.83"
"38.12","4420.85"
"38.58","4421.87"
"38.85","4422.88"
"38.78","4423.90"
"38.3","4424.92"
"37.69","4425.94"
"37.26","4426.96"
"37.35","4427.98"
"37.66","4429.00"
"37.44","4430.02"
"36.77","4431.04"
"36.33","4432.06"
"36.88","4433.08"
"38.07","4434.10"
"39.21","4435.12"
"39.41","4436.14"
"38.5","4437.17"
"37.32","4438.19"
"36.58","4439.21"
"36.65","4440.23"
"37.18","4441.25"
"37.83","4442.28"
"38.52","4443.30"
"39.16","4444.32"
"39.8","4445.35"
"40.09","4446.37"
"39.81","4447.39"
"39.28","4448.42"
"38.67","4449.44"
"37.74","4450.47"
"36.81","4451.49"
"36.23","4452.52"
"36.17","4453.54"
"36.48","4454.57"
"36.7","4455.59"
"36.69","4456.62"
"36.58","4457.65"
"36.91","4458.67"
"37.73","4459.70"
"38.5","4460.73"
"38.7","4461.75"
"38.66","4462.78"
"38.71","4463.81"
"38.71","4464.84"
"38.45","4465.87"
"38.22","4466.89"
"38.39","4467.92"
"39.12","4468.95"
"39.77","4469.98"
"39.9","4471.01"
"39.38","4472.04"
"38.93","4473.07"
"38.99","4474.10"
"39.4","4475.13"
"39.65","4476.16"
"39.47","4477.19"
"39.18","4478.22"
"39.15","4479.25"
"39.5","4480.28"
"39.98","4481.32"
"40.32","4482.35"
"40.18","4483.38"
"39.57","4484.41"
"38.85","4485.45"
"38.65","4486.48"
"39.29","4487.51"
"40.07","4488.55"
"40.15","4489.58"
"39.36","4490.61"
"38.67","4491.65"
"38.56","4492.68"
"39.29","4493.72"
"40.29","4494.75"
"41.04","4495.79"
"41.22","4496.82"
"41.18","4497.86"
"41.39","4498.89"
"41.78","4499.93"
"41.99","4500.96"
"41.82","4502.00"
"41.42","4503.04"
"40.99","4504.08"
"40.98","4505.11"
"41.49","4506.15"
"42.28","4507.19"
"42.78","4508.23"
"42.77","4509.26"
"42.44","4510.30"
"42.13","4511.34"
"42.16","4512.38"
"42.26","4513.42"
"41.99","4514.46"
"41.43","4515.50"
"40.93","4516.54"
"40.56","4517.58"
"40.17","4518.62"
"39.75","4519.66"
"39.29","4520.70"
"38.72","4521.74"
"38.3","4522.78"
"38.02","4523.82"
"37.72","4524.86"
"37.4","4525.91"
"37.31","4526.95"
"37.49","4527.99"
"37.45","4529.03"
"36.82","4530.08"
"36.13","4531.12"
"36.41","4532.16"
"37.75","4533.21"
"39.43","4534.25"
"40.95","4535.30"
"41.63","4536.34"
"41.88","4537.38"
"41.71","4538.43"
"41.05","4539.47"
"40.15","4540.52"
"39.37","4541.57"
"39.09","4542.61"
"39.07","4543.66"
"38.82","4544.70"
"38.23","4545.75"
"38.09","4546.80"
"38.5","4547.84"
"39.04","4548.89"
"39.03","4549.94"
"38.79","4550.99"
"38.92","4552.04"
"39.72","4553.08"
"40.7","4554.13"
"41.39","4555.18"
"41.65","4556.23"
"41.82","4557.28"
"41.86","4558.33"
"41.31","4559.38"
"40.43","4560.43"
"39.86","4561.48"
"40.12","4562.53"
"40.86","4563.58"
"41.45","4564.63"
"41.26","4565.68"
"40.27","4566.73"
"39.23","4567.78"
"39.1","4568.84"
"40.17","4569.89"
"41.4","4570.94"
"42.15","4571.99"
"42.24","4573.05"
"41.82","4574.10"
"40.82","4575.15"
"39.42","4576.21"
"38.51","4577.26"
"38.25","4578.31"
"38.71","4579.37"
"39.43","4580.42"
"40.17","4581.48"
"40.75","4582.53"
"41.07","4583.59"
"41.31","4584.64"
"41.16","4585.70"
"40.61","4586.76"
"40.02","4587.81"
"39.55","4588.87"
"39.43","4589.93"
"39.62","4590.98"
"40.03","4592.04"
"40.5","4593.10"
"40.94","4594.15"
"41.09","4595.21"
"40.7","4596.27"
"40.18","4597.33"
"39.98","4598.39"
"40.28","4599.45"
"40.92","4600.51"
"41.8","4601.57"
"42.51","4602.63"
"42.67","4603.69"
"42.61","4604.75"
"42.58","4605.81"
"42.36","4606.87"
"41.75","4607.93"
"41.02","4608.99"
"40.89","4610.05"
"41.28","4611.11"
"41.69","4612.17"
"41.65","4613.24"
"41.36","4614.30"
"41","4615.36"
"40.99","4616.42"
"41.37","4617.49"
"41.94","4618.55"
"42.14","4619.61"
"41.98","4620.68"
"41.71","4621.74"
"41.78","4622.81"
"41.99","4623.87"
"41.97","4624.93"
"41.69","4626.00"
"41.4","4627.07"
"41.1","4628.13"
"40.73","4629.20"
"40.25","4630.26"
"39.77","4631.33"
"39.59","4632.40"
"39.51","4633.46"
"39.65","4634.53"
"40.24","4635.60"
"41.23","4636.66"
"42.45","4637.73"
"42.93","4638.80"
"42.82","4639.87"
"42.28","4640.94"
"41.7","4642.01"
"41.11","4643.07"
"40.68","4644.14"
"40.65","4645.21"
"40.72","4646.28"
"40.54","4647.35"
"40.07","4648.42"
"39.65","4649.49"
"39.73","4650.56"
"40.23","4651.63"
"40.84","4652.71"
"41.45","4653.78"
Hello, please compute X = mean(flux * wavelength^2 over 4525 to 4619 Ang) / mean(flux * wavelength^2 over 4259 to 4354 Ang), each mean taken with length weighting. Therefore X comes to 1.40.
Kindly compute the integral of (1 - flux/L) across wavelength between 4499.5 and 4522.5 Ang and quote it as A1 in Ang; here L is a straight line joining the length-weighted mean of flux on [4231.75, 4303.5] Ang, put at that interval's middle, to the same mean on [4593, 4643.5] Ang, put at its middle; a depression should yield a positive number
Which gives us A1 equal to -1.6 Ang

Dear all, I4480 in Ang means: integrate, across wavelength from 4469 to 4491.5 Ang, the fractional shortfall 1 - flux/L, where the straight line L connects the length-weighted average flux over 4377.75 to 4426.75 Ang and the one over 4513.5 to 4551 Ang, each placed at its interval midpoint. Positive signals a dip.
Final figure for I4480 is -0.8 Ang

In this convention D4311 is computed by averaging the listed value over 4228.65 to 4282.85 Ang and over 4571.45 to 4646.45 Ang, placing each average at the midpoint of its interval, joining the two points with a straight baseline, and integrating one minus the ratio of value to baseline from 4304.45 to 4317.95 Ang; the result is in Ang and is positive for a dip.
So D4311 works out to 1.2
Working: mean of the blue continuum 34.1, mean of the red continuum 41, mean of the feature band 32.1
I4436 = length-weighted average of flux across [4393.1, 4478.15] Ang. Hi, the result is 37.9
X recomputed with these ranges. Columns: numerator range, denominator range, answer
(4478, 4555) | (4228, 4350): 1.34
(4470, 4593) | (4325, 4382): 1.22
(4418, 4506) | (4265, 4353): 1.29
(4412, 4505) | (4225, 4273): 1.25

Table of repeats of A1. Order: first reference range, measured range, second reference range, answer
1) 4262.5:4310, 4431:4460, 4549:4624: -1.58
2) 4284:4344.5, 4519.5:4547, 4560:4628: 0.06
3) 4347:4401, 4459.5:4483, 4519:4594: -0.65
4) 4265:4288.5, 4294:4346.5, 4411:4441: 3.00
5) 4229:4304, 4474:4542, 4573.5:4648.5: -2.76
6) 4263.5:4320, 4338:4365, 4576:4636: -2.75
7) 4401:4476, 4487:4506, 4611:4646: -0.78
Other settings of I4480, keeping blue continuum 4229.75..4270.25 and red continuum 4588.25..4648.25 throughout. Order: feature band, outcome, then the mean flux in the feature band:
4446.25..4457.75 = 0.2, 37.5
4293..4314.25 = 4.6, 27.7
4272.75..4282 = 0.2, 34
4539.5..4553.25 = 0.3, 39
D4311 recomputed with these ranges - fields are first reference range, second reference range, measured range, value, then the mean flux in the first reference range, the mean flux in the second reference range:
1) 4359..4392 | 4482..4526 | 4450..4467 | 0.6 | 35.9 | 40.5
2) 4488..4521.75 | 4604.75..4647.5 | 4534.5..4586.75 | 1.1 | 41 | 41.3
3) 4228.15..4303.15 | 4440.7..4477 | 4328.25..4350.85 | 0.5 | 32.7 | 38.3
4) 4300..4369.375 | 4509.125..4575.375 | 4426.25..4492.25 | -1.3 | 34.2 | 40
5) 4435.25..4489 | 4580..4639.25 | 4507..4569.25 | -0.1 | 38.5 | 41.1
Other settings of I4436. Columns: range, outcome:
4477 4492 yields 39.5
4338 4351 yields 34.2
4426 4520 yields 39.3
